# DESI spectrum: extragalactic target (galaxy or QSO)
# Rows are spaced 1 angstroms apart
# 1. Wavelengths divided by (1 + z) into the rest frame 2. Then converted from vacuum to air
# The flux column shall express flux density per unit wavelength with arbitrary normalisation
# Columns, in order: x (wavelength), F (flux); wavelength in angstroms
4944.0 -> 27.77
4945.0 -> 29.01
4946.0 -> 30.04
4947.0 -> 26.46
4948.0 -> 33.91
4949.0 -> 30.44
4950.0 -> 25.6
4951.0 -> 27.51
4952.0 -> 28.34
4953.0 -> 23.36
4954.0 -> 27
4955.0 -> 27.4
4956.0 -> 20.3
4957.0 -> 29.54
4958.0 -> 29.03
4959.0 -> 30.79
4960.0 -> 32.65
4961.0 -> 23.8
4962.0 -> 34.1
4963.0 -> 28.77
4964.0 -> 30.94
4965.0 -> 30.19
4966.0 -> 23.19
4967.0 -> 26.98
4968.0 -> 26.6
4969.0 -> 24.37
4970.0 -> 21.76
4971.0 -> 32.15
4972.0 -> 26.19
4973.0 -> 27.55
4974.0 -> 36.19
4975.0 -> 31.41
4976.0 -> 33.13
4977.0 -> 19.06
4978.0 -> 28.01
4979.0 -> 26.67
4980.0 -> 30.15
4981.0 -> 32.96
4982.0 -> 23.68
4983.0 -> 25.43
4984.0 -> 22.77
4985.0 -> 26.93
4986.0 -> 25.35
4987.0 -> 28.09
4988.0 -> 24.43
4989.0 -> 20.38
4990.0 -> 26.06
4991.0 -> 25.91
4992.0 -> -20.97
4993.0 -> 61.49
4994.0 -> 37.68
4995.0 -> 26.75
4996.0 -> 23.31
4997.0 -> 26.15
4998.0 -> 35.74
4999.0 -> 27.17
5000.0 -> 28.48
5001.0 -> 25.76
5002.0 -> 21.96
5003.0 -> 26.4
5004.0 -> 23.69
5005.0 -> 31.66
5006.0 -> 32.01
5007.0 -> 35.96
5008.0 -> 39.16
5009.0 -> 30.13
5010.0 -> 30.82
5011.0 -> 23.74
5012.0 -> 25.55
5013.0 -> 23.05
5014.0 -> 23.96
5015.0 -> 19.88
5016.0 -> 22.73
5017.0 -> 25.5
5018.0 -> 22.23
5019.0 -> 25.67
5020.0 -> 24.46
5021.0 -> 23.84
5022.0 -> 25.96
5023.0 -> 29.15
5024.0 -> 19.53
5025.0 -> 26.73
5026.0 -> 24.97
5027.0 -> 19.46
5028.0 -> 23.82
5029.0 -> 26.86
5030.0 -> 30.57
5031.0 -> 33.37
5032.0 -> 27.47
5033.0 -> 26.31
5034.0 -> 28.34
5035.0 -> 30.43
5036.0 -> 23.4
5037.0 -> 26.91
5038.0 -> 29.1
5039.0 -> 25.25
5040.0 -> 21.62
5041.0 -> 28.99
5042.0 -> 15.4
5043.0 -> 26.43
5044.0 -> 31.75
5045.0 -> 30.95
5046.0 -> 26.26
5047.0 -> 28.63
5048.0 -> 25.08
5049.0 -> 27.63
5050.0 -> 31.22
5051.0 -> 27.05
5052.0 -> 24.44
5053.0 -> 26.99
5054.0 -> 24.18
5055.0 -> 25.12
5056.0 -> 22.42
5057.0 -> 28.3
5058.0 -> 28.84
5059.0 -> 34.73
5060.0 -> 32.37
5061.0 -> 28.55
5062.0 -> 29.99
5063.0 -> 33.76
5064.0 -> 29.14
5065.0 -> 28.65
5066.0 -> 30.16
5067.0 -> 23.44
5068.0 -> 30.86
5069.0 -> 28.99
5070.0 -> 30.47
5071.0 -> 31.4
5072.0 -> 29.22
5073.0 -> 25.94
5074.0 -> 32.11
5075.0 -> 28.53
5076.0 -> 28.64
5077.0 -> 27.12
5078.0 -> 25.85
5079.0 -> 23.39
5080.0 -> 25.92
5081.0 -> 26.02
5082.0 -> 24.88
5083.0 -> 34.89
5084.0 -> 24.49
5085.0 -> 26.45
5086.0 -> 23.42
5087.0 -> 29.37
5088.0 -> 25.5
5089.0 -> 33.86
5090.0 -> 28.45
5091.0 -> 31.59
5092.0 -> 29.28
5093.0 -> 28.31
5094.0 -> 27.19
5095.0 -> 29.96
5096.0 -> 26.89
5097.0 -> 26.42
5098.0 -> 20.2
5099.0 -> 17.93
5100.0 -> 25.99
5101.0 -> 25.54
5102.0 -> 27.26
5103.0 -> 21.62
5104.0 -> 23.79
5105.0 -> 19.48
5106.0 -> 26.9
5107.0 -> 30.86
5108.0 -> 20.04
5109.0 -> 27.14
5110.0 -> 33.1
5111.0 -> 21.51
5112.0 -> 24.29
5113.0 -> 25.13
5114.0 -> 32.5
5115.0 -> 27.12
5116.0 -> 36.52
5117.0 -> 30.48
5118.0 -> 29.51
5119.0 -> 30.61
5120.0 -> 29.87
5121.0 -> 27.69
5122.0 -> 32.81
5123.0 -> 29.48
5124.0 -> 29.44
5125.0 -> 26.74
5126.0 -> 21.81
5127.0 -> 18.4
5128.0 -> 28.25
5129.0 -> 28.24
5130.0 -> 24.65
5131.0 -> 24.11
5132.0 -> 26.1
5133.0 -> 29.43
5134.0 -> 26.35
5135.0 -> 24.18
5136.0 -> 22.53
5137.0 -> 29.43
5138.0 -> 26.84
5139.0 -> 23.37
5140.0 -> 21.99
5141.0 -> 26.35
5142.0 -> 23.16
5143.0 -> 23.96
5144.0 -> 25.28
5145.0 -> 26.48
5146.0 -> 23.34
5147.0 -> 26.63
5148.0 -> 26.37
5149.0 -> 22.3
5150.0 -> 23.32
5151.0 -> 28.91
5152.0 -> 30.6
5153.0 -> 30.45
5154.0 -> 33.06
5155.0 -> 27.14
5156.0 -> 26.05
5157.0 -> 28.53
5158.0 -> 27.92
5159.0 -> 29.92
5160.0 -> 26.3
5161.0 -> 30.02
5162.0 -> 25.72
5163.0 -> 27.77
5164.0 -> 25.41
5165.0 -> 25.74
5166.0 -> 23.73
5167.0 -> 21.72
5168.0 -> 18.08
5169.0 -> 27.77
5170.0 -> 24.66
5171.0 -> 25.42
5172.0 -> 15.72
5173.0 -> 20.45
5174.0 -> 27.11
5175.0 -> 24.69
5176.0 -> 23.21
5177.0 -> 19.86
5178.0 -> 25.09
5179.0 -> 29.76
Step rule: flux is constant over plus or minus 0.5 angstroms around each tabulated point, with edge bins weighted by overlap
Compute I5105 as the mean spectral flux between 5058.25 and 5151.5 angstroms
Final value 27.1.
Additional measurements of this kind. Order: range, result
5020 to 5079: 27.4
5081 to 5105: 26.5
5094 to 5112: 25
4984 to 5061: 26.7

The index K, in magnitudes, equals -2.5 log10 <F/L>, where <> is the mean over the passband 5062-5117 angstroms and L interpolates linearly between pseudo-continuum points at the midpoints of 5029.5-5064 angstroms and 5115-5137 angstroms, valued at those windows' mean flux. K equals 0.01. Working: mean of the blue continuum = 27.7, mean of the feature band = 27.4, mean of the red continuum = 27.5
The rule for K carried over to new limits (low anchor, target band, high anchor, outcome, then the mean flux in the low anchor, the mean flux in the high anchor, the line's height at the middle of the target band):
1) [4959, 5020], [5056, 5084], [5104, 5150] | -0.080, 27.2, 26.4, 26.7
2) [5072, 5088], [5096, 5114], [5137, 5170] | 0.083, 27.1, 26.1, 26.8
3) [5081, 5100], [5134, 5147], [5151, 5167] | 0.111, 27.1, 27.7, 27.6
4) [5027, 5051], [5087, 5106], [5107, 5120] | 0.074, 27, 28.3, 28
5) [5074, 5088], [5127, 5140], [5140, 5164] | 0.049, 27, 26.8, 26.9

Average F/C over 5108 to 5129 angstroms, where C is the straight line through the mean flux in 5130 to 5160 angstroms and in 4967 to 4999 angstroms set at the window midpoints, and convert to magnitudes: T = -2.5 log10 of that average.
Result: -0.06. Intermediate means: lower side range 27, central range 27.9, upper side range 26.3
